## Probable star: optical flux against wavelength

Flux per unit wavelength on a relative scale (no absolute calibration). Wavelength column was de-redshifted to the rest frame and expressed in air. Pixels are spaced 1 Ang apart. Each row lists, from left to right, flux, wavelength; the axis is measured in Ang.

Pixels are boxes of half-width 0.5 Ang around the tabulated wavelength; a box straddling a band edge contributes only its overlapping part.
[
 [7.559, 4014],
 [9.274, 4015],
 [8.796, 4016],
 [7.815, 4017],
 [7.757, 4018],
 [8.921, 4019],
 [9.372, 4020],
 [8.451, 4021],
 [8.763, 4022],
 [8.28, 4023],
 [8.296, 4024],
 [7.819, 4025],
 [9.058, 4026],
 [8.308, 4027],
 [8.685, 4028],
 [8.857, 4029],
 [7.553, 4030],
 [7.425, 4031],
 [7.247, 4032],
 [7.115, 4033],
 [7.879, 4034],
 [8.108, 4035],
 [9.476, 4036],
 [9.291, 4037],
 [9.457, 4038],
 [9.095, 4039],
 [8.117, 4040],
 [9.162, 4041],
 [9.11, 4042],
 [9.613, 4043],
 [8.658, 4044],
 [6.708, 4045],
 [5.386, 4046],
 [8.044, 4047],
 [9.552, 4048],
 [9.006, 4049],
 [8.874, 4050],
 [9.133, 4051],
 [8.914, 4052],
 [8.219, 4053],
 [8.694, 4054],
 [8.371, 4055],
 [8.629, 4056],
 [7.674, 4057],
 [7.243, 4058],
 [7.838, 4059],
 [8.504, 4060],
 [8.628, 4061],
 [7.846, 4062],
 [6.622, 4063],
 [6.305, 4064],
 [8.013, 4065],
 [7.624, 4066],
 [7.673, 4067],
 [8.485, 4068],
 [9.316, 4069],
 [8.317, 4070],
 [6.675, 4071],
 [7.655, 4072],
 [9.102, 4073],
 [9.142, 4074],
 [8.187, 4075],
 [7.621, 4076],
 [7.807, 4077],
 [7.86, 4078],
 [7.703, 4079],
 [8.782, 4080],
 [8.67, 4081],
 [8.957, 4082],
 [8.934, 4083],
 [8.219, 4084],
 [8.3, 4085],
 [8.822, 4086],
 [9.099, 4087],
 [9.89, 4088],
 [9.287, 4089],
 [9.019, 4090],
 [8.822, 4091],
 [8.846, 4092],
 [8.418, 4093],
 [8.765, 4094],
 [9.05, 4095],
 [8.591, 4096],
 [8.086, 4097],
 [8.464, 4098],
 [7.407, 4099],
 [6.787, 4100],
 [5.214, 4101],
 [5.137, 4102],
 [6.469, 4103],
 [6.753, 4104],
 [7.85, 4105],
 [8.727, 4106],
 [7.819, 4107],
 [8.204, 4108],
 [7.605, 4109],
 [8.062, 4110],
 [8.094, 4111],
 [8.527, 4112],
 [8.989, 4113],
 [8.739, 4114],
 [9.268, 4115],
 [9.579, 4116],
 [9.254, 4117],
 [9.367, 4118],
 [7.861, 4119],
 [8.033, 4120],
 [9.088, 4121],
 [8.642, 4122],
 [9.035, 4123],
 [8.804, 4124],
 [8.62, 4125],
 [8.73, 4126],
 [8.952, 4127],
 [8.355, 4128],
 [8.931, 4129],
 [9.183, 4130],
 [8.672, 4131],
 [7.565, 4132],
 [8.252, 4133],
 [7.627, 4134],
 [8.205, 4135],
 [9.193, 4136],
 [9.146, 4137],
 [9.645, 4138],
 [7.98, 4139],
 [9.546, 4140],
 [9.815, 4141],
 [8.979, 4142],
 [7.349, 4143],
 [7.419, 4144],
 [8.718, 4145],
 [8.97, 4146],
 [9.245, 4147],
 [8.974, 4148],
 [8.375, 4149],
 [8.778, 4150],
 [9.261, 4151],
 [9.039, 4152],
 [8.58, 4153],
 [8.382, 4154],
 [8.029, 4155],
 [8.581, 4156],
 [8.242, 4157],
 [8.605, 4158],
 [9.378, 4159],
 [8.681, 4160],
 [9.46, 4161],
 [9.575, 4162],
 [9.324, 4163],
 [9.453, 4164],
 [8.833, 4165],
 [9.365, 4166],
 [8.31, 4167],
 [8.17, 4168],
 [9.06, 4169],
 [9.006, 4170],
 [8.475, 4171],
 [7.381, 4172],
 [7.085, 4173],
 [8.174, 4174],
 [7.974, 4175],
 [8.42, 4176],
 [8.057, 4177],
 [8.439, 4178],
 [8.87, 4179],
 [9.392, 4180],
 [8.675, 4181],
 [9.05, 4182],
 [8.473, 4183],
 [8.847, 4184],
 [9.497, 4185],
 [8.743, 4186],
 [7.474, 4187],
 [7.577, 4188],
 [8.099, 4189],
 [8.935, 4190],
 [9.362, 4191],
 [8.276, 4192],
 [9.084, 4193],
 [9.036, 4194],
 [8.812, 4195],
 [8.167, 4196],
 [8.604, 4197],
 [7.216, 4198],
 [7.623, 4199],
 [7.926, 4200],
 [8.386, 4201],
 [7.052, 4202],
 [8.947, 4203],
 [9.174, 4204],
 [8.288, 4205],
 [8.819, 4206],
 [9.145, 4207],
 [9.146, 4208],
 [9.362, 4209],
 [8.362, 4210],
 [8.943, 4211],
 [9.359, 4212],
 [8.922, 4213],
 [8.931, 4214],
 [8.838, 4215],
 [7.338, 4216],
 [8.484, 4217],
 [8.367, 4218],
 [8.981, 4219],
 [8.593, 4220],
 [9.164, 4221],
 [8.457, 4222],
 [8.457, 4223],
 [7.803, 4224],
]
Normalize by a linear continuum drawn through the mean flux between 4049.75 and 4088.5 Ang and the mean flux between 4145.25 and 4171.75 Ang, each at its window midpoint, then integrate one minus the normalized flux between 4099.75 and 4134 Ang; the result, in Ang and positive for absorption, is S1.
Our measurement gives 1.4 Ang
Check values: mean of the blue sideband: 8.26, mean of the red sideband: 8.84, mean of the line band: 8.21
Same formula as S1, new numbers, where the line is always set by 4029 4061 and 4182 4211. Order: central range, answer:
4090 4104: 1.16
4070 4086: 0.23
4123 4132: -0.30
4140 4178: -0.72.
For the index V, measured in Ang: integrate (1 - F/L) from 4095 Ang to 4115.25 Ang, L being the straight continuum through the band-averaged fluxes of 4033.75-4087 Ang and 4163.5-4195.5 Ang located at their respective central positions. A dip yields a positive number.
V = 1.6 Ang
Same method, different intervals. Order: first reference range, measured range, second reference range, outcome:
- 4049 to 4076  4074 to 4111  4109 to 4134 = 1.2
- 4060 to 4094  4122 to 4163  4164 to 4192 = -1.3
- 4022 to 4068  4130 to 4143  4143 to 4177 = -0.2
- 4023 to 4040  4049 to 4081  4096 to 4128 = 0.5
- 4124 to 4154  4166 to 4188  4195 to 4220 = 0.4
